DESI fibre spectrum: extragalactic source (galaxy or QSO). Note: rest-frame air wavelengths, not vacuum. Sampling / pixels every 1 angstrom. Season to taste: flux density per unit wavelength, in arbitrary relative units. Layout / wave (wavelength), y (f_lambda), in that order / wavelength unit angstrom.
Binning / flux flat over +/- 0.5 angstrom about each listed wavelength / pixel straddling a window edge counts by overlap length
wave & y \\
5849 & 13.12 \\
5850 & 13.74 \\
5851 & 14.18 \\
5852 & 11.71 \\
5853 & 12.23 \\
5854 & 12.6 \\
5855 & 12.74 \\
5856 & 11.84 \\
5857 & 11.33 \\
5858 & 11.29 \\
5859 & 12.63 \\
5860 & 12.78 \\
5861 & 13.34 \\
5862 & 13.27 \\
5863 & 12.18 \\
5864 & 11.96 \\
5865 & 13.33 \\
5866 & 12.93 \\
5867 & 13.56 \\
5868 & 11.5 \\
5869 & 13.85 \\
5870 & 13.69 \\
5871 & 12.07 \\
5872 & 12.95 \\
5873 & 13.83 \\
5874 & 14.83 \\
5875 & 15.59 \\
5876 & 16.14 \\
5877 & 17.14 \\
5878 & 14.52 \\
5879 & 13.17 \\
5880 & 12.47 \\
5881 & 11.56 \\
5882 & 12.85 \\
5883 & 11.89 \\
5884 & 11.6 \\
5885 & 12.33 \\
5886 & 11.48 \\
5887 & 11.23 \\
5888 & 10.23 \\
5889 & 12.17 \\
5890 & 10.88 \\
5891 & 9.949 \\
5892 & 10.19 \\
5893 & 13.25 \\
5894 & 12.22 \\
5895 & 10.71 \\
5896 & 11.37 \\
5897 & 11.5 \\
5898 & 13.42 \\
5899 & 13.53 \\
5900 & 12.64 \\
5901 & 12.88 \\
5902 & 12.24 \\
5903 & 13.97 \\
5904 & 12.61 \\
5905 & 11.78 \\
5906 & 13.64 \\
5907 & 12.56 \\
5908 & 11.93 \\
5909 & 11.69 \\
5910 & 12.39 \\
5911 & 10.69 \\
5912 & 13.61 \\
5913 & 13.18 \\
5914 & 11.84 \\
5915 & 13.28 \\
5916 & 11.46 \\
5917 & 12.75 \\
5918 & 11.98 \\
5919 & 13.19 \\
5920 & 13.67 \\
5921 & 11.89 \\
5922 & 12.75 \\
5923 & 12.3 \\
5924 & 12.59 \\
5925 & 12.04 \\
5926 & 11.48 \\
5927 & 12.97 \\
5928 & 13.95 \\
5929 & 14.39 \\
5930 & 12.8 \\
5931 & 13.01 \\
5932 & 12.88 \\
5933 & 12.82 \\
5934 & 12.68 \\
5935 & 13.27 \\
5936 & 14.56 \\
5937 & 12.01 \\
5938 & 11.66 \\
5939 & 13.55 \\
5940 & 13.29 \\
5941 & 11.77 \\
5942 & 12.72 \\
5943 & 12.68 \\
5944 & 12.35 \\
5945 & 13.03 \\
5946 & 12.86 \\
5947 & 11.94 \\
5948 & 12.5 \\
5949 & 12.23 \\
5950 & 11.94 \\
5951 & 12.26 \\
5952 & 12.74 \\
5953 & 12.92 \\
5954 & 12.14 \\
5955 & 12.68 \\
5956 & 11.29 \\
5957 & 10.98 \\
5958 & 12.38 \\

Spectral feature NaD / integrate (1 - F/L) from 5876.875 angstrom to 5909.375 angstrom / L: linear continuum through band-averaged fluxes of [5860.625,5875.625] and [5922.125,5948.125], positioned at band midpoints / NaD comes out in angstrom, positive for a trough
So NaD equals 2.1 angstrom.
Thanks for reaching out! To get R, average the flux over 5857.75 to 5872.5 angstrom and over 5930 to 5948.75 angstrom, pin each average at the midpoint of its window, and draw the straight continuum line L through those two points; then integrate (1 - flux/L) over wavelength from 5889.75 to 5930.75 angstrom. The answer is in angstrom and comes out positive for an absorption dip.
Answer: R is 1.1 angstrom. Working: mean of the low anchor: 12.8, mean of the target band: 12.4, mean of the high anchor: 12.7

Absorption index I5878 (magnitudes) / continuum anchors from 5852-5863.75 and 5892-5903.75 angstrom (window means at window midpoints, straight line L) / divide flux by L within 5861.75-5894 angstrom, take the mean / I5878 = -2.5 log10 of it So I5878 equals -0.03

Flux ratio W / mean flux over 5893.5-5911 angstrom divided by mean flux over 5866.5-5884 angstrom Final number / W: 0.91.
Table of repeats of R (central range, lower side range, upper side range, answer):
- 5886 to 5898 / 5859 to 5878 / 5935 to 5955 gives 1.76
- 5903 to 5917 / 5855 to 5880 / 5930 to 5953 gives 0.55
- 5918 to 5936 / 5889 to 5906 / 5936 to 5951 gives -0.73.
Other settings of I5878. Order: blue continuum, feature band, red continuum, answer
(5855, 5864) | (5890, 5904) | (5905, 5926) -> 0.025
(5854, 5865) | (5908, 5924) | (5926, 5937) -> 0.050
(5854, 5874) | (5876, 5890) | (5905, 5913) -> 0.001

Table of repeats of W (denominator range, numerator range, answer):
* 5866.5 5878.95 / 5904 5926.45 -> 0.88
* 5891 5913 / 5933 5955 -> 1.03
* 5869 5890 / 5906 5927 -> 0.95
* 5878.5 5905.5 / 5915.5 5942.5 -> 1.06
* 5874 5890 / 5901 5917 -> 0.96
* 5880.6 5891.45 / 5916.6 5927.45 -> 1.09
